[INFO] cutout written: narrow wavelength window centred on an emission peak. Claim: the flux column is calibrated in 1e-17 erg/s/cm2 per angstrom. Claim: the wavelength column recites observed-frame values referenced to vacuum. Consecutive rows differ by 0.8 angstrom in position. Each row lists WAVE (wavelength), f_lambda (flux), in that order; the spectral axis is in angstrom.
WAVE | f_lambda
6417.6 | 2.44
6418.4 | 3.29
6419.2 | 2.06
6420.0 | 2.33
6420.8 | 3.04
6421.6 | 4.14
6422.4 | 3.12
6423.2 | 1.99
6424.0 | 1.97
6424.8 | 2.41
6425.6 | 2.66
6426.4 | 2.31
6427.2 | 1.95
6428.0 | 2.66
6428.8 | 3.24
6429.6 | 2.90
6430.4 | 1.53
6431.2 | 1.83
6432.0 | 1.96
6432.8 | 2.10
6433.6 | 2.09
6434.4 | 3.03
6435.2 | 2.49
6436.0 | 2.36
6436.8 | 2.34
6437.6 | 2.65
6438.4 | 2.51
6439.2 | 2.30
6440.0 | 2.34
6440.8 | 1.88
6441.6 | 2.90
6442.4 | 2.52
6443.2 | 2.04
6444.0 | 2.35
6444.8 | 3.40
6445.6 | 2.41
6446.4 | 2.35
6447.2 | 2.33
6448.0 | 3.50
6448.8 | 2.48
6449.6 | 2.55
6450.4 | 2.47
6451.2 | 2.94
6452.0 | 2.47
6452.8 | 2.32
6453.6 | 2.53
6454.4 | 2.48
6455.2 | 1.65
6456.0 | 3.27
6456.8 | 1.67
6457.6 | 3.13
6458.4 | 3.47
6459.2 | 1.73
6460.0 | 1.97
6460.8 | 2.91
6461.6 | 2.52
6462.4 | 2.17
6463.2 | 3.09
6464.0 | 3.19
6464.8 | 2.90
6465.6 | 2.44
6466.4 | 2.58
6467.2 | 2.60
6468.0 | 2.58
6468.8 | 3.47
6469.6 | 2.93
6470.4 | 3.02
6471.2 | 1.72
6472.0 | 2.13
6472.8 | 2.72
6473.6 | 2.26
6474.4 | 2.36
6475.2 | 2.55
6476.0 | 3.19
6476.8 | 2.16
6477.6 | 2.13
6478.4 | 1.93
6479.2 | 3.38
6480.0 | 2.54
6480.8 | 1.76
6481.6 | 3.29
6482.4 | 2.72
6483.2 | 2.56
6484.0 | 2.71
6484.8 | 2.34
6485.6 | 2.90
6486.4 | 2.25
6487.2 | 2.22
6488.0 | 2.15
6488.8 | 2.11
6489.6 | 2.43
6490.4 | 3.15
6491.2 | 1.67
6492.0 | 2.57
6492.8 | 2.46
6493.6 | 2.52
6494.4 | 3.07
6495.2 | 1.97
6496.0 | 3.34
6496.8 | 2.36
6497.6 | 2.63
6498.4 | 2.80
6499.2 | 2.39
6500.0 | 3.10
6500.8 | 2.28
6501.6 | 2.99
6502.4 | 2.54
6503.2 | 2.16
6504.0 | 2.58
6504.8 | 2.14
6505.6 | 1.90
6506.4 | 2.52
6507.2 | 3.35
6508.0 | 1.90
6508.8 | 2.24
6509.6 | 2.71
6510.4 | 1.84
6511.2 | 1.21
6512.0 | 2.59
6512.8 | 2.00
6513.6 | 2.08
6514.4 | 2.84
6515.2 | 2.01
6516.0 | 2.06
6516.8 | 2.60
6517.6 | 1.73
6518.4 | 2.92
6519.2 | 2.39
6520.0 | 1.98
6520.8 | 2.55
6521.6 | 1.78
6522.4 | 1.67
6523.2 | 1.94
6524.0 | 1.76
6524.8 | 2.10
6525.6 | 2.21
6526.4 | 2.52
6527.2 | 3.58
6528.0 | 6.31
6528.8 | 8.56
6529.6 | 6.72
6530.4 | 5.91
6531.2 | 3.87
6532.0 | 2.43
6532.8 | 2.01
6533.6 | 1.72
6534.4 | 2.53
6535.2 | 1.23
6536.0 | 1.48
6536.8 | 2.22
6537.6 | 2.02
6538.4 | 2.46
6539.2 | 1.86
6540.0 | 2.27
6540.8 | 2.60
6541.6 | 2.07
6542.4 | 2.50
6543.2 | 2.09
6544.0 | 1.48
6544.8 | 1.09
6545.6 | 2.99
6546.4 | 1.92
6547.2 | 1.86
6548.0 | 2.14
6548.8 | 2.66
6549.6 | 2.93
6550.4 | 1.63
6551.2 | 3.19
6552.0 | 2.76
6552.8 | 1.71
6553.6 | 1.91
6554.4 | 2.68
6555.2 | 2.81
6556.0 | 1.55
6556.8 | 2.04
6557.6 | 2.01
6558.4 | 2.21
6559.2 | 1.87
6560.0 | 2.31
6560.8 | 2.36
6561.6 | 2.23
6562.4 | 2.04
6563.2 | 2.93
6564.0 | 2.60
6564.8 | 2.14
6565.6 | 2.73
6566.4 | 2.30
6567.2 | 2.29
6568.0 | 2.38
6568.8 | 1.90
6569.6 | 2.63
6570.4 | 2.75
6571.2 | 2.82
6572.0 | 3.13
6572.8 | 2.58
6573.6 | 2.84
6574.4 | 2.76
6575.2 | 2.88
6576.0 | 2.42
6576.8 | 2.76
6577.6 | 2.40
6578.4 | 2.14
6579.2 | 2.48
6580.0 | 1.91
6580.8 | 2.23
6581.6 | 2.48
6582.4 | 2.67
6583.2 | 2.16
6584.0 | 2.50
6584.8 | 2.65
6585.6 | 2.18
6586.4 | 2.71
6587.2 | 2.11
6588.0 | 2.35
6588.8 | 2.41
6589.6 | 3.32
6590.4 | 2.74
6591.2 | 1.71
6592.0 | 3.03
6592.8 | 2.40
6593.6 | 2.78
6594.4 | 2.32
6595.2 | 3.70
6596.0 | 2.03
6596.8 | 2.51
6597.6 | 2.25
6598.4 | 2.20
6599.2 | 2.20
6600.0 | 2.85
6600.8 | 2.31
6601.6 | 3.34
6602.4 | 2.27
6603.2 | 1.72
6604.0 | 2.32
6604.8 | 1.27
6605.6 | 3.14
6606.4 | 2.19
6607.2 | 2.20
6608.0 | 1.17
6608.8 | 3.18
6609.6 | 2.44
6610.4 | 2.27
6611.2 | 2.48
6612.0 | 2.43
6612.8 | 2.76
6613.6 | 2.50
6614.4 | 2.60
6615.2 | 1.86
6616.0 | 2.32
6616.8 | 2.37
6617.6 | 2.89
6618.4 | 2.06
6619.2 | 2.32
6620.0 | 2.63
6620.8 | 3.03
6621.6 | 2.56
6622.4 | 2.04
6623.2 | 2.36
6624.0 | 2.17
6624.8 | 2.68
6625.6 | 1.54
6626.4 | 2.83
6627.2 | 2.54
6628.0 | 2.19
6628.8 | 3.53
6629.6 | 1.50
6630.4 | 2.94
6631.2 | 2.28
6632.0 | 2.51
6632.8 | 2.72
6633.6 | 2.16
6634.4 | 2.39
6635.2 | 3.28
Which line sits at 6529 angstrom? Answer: H-beta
